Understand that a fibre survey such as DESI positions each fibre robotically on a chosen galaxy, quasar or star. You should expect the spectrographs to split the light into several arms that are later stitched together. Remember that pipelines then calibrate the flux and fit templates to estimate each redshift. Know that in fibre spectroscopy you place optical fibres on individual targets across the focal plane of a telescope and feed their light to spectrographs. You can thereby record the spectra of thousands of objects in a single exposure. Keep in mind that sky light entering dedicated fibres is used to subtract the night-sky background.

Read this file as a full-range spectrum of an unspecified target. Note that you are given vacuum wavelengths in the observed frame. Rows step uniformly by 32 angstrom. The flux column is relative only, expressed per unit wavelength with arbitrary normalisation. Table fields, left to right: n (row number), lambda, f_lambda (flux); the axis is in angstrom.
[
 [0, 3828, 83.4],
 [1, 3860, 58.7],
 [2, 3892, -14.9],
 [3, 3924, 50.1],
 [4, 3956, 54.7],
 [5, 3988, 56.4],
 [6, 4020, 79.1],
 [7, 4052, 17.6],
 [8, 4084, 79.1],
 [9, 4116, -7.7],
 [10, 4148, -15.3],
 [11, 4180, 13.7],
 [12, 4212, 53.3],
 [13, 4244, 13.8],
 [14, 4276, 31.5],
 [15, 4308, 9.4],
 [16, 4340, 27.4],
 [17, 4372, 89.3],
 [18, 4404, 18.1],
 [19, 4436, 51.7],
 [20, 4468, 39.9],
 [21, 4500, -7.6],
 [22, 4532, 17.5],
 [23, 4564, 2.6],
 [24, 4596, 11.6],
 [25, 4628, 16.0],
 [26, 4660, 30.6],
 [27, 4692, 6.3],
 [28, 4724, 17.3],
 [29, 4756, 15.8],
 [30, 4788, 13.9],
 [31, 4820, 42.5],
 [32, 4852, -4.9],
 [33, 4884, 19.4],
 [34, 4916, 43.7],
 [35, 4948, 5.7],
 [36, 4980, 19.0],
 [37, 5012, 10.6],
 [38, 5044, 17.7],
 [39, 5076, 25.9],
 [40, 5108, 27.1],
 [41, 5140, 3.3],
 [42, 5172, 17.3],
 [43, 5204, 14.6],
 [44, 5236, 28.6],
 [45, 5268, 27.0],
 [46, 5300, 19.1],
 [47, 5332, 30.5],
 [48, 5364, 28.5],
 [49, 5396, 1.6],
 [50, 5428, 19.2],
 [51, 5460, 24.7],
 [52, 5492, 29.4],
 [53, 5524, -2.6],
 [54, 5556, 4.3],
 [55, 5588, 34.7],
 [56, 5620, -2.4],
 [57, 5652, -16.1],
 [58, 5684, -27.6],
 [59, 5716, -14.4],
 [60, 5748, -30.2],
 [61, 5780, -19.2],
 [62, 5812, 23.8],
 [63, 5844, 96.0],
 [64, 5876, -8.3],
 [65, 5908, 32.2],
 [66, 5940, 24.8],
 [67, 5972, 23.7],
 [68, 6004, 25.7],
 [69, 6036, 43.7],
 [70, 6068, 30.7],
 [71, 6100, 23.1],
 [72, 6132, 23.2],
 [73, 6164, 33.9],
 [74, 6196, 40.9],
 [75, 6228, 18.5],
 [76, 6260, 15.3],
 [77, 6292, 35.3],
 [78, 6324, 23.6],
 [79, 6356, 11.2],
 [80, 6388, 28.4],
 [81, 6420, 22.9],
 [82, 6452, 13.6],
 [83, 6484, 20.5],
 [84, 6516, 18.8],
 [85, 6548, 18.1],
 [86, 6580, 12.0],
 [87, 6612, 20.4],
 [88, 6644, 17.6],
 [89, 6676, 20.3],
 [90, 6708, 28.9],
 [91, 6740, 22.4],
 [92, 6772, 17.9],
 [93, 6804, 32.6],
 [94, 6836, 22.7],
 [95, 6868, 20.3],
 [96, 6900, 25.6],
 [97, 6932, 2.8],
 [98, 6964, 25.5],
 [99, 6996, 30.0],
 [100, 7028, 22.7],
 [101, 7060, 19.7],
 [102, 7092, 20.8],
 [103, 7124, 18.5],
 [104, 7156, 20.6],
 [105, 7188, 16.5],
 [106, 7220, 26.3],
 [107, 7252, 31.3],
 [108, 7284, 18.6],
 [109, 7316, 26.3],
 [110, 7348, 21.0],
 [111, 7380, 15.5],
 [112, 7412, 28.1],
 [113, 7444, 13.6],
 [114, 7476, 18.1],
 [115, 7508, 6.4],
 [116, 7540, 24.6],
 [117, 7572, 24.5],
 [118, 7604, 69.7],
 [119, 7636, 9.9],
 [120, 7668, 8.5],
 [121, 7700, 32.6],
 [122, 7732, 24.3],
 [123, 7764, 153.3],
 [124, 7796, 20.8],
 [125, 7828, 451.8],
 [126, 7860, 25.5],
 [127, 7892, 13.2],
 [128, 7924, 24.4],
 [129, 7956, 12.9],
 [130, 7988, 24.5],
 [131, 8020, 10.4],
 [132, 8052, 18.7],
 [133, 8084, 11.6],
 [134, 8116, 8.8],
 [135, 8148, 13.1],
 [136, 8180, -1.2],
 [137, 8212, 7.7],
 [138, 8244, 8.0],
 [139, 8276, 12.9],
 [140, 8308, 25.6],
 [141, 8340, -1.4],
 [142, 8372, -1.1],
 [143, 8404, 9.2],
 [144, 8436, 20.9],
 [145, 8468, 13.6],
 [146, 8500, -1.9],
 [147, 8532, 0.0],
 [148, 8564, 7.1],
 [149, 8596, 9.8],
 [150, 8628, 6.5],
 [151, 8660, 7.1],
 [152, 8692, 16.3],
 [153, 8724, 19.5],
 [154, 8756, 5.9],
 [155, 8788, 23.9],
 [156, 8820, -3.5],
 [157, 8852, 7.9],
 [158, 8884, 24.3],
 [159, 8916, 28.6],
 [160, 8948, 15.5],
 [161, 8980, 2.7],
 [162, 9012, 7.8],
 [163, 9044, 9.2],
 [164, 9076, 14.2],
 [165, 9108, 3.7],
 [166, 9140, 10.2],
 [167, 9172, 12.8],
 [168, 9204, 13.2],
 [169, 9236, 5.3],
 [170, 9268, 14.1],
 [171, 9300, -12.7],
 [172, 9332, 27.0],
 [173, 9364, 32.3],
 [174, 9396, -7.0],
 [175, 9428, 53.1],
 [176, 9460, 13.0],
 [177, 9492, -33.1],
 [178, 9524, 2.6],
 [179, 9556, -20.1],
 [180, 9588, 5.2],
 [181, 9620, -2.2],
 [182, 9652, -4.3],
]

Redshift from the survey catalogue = 0.56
